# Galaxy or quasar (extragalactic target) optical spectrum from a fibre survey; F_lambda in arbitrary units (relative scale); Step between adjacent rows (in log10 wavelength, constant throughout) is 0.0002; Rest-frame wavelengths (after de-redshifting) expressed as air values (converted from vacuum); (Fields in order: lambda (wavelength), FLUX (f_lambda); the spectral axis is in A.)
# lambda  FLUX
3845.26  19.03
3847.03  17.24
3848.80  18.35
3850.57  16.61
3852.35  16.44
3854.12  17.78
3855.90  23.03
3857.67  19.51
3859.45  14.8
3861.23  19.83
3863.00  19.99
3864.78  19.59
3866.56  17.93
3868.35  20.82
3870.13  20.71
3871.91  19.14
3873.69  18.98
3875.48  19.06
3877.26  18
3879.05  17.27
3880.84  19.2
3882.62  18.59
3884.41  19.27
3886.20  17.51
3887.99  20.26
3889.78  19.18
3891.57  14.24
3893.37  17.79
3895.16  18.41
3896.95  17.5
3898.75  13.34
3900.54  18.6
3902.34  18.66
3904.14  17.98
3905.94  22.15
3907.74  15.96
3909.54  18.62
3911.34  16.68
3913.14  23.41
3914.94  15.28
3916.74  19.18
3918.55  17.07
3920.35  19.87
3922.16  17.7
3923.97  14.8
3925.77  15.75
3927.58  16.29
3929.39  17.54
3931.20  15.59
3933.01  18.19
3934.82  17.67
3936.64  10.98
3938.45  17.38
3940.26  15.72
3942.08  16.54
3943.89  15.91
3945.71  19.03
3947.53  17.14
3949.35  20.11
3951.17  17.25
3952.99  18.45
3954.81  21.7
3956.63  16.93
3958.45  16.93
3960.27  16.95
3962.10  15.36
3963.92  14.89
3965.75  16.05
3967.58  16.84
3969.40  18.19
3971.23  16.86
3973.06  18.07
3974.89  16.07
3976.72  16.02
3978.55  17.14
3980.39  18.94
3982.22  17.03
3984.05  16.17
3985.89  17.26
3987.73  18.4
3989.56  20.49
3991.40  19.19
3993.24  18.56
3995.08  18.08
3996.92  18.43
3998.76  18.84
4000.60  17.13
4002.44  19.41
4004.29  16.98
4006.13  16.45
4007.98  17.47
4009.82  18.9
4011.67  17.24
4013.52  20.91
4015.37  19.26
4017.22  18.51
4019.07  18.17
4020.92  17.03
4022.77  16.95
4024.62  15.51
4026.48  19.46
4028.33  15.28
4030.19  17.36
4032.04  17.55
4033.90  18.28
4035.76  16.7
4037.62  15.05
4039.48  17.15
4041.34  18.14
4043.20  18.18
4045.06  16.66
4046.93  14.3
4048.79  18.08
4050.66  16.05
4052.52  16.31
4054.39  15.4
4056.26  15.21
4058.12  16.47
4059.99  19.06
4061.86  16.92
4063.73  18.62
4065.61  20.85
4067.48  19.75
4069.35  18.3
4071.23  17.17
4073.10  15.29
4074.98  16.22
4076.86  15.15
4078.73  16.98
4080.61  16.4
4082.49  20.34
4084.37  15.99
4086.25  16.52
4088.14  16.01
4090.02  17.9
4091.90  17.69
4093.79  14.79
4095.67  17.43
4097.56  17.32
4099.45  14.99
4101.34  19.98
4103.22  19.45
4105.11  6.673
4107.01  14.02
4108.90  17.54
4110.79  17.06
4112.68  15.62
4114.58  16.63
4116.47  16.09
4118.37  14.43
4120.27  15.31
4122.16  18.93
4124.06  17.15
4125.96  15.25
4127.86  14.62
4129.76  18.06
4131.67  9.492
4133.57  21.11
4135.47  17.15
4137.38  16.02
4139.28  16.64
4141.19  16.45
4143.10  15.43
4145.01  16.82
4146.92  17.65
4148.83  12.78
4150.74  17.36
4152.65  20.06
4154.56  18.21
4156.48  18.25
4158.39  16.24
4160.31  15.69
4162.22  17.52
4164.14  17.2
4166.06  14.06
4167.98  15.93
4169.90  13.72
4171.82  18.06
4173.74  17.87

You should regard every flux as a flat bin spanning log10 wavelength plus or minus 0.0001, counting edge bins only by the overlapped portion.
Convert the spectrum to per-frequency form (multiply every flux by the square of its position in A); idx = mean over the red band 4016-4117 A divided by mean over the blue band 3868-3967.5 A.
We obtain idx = 1.03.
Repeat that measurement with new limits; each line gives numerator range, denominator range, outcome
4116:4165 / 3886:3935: 1.05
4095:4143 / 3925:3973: 1.03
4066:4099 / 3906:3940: 1.07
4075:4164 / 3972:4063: 0.99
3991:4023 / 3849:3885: 1.04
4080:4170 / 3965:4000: 0.99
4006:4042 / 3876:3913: 1.04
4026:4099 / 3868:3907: 1.01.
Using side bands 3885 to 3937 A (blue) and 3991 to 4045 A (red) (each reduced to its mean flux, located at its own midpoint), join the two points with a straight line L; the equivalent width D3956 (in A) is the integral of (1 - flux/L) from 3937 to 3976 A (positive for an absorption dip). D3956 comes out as 1.04 A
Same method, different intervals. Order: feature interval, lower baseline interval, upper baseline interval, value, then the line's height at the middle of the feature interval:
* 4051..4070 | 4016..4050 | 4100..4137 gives -1.0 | 16.8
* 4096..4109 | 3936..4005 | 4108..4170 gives 0.8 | 16.6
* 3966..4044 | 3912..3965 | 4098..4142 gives -4.2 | 16.8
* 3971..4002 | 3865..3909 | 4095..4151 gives -0.8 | 17.4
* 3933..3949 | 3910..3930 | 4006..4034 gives 1.0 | 17.7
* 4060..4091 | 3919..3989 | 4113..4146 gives -1.9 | 16.5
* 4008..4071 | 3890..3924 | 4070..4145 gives -2.5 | 16.8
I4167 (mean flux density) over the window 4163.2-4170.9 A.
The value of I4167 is 15.2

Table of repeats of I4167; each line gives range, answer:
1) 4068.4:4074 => 16.9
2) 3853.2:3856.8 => 20.4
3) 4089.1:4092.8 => 17.8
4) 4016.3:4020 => 18.3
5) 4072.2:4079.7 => 15.9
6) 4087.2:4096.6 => 16.8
